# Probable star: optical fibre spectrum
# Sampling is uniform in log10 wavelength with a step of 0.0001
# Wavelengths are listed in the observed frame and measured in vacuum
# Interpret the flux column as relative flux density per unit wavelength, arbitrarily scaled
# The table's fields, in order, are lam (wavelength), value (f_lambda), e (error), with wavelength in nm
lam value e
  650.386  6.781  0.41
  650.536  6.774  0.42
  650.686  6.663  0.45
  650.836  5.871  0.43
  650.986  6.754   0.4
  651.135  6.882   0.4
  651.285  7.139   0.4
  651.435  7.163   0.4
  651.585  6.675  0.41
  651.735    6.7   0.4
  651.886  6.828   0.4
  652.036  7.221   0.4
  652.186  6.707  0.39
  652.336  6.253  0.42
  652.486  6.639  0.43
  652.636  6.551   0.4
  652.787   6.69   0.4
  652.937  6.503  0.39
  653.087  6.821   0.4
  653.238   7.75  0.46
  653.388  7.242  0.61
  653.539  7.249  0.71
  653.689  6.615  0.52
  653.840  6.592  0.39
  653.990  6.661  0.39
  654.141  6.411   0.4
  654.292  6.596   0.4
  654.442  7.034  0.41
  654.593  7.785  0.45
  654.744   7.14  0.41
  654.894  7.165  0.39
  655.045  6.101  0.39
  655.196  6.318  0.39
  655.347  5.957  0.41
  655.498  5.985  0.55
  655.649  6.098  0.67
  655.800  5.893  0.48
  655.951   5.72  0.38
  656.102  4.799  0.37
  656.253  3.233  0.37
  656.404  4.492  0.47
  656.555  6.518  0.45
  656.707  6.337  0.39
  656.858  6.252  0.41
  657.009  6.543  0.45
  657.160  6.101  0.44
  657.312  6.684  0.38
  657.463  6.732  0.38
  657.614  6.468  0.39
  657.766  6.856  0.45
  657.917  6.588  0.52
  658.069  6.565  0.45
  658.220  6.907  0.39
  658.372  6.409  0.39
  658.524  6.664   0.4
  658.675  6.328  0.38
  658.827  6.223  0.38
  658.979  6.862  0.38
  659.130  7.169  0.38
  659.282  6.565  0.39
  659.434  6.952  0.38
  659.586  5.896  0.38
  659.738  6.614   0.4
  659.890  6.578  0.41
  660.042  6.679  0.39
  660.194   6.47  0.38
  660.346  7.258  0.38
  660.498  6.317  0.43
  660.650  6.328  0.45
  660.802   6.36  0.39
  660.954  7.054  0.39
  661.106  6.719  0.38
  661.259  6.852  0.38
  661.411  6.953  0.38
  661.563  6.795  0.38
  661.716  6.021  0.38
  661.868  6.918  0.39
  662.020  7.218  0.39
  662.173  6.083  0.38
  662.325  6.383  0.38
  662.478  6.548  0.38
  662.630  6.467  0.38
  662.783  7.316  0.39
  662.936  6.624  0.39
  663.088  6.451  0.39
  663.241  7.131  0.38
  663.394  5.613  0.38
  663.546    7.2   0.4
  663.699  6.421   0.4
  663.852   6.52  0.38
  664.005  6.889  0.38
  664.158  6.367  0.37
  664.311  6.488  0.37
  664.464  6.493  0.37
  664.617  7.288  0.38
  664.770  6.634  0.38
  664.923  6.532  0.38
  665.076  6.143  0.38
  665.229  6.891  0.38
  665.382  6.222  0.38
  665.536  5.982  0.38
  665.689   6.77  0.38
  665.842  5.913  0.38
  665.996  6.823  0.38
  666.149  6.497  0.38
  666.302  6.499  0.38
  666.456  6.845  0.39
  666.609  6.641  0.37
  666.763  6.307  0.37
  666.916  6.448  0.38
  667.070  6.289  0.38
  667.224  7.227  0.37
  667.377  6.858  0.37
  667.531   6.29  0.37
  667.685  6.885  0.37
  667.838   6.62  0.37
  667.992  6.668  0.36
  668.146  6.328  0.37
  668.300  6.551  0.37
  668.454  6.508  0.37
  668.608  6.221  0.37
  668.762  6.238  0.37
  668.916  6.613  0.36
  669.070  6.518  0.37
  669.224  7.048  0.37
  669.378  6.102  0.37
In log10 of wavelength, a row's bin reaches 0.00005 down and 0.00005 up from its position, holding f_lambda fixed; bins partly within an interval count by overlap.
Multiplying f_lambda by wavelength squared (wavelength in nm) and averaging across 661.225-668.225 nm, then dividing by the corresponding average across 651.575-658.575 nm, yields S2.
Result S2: 1.05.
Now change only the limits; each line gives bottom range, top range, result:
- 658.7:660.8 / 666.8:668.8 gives 1.02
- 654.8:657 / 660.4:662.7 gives 1.16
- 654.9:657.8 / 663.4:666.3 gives 1.12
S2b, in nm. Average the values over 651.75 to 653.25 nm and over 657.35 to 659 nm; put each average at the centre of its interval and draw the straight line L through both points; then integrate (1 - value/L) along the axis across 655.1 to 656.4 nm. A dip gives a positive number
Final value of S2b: 0.24 nm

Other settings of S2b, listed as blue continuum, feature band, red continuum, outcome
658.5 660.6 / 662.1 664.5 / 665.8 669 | 0.005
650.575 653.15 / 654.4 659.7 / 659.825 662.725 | 0.277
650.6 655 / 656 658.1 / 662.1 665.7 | 0.227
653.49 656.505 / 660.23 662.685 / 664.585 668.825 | -0.102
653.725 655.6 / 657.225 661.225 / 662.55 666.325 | -0.013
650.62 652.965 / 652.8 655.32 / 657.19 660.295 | -0.067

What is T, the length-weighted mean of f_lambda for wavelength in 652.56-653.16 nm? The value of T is 6.64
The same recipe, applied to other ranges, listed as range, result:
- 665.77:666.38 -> 6.43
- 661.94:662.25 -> 6.66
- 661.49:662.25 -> 6.61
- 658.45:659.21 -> 6.65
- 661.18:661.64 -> 6.85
